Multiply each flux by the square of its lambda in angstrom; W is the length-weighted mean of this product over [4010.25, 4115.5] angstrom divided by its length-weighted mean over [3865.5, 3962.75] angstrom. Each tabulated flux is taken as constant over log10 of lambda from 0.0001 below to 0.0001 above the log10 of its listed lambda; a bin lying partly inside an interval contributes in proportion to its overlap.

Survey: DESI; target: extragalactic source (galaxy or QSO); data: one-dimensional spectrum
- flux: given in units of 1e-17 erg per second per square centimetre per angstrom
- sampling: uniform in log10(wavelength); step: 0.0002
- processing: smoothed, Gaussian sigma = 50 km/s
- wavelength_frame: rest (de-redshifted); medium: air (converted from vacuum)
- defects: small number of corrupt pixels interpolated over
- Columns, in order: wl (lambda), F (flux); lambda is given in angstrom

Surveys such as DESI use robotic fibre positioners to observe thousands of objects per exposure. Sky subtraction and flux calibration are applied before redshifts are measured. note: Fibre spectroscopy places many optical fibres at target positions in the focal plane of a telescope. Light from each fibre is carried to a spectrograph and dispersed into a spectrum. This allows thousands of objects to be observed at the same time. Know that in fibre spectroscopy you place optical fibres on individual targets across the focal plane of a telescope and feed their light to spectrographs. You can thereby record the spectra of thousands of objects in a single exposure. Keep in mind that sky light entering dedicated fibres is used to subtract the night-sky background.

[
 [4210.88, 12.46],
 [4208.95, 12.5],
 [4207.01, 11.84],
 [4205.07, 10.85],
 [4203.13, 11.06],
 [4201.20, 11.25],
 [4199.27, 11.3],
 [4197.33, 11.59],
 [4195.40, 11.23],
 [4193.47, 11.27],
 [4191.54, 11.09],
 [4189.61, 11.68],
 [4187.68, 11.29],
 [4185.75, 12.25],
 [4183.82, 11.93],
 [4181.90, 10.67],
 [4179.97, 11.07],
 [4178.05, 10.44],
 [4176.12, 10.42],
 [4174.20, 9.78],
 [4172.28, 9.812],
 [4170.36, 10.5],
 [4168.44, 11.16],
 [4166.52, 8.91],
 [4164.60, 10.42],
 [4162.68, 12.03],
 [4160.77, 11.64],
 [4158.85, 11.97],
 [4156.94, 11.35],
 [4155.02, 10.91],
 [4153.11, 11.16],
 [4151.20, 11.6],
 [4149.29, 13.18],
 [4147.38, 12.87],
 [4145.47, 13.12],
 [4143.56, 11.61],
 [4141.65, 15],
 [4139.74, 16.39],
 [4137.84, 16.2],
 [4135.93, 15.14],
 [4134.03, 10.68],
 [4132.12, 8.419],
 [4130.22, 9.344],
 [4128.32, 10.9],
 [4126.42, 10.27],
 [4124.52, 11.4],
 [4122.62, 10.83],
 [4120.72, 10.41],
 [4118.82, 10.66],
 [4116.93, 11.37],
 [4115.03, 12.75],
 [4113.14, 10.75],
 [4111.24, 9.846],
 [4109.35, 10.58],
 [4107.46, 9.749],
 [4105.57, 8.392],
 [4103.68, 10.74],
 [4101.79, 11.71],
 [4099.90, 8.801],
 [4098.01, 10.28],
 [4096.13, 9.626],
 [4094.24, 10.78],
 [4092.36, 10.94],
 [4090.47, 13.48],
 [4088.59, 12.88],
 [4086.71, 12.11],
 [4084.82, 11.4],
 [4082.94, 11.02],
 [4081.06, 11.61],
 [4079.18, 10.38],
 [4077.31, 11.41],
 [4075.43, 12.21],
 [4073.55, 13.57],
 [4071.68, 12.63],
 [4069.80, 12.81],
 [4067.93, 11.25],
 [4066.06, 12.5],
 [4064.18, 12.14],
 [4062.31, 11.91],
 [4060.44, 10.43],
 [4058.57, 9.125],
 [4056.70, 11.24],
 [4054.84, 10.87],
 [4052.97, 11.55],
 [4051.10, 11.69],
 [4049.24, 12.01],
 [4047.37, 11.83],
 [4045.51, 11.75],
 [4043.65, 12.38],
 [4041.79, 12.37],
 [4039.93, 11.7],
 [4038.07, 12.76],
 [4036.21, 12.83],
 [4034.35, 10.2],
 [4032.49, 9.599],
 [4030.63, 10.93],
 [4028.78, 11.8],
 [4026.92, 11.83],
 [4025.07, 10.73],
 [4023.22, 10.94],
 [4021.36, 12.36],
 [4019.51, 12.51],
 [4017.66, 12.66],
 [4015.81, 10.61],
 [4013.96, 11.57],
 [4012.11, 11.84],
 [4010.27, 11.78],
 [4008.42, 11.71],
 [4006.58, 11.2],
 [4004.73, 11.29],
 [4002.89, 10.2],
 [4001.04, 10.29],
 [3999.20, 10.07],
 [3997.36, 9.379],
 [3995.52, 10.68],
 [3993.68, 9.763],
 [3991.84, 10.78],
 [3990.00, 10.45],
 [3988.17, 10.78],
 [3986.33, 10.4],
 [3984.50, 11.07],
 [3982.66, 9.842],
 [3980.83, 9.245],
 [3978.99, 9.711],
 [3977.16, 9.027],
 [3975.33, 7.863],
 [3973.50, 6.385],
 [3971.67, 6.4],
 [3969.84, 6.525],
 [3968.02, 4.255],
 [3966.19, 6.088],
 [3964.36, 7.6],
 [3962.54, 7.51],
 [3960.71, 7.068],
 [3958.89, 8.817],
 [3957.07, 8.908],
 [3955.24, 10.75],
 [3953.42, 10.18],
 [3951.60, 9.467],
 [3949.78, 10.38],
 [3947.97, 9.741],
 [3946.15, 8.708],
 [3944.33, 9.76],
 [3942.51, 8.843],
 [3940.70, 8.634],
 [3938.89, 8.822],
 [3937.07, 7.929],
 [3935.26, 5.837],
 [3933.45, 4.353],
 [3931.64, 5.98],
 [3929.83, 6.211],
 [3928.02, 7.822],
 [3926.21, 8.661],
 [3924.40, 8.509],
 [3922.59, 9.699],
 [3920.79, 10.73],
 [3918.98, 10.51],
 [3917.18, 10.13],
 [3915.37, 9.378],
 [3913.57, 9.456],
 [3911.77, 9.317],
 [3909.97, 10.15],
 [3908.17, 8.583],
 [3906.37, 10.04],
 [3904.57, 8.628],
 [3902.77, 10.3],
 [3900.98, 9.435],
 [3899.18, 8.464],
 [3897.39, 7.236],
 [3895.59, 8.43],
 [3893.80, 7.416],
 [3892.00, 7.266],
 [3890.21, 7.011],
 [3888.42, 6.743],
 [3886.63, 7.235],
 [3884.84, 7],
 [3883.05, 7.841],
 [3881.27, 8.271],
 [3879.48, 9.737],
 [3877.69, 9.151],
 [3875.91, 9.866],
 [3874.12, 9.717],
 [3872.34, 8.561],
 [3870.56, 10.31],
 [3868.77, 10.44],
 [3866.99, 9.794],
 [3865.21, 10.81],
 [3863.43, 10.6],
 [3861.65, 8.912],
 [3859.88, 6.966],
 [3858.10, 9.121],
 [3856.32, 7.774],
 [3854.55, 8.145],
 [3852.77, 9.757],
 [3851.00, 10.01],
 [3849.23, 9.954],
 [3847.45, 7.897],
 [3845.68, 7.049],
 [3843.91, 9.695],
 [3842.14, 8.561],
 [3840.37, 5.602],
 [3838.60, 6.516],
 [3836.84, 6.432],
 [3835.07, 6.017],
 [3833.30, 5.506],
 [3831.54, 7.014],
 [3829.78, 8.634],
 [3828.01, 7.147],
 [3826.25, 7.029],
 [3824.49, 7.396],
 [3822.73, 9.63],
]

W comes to 1.41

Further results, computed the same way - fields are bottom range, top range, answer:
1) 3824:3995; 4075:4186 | 1.48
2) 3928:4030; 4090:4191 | 1.29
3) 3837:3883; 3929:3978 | 0.93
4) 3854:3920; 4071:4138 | 1.40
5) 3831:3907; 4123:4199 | 1.59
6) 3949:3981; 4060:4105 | 1.51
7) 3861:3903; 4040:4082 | 1.47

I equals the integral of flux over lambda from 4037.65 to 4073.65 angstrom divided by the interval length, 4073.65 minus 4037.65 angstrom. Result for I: 11.8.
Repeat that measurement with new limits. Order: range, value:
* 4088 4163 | 11.5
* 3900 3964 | 8.82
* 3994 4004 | 10.1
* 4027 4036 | 10.9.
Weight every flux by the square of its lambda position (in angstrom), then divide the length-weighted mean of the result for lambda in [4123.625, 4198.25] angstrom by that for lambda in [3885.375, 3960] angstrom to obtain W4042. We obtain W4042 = 1.50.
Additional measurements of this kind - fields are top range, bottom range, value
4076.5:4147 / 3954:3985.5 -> 1.51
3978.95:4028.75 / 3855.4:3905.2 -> 1.34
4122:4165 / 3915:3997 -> 1.52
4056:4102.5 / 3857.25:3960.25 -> 1.42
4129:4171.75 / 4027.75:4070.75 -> 1.09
